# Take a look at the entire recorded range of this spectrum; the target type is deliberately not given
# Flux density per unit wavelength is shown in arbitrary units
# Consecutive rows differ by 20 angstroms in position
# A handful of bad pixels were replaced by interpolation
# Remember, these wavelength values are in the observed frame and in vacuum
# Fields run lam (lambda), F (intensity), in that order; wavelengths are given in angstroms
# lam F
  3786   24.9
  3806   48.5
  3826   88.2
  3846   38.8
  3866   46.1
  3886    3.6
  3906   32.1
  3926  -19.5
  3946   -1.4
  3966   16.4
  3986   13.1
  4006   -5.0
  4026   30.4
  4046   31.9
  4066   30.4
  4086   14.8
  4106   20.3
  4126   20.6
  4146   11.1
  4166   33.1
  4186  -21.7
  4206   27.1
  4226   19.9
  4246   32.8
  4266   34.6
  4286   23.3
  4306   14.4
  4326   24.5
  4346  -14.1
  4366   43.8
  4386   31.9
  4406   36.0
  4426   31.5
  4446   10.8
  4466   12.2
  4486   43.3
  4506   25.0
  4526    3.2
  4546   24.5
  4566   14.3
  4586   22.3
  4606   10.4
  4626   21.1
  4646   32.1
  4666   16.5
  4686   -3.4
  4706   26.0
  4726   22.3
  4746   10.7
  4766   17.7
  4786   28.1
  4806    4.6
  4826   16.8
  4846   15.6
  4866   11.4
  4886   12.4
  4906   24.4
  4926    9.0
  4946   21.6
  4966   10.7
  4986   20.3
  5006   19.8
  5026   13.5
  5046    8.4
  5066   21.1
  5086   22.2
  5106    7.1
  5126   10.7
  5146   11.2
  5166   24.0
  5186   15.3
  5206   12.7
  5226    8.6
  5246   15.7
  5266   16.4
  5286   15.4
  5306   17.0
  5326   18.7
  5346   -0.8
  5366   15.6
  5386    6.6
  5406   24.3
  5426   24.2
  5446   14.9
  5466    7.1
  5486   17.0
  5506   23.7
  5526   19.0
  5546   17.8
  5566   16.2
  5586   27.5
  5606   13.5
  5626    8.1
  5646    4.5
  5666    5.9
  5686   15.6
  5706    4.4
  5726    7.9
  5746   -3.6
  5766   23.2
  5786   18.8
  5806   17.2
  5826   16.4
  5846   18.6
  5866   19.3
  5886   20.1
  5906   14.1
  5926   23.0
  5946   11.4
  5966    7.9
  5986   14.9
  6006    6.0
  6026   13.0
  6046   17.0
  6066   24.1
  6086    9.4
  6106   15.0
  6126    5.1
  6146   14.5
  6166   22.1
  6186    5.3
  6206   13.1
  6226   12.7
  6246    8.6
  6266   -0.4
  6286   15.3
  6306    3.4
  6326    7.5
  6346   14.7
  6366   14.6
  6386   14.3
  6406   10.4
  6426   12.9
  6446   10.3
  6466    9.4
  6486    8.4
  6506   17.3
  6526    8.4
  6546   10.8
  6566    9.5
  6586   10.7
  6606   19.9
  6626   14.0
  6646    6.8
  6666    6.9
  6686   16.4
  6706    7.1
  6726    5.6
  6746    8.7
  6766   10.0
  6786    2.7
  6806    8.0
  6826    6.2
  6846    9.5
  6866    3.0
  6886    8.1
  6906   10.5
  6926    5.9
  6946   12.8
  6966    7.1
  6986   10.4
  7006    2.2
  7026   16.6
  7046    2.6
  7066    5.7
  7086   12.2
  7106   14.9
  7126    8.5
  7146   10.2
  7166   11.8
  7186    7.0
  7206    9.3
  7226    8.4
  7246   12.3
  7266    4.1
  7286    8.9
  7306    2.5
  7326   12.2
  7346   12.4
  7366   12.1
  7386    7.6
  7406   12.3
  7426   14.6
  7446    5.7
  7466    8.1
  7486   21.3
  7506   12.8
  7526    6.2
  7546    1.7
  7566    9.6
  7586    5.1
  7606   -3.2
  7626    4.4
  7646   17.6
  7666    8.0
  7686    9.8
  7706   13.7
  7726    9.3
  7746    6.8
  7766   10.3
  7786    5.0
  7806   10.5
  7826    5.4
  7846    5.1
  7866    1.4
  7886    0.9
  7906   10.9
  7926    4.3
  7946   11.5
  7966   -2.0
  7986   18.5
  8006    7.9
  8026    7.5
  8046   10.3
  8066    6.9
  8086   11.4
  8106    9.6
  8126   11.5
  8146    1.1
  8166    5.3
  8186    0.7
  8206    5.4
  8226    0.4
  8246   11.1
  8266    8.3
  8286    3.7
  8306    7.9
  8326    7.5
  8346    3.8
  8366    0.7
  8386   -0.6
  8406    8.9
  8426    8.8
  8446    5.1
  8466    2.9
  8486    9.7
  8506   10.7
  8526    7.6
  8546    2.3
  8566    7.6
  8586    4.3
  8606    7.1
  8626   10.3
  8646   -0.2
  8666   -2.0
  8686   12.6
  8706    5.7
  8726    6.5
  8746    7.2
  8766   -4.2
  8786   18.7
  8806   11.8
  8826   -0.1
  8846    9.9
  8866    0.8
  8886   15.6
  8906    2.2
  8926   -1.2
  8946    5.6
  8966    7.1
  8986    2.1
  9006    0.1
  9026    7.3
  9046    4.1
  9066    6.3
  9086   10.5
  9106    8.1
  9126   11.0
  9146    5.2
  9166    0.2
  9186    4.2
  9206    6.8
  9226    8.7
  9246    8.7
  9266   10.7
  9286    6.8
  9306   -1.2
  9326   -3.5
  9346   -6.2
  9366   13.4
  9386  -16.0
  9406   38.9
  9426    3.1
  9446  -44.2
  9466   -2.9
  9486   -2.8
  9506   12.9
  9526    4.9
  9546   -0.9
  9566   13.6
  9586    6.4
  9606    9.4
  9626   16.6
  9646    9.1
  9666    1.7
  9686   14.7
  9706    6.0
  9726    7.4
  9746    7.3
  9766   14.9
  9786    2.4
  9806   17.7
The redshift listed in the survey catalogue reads 1.524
